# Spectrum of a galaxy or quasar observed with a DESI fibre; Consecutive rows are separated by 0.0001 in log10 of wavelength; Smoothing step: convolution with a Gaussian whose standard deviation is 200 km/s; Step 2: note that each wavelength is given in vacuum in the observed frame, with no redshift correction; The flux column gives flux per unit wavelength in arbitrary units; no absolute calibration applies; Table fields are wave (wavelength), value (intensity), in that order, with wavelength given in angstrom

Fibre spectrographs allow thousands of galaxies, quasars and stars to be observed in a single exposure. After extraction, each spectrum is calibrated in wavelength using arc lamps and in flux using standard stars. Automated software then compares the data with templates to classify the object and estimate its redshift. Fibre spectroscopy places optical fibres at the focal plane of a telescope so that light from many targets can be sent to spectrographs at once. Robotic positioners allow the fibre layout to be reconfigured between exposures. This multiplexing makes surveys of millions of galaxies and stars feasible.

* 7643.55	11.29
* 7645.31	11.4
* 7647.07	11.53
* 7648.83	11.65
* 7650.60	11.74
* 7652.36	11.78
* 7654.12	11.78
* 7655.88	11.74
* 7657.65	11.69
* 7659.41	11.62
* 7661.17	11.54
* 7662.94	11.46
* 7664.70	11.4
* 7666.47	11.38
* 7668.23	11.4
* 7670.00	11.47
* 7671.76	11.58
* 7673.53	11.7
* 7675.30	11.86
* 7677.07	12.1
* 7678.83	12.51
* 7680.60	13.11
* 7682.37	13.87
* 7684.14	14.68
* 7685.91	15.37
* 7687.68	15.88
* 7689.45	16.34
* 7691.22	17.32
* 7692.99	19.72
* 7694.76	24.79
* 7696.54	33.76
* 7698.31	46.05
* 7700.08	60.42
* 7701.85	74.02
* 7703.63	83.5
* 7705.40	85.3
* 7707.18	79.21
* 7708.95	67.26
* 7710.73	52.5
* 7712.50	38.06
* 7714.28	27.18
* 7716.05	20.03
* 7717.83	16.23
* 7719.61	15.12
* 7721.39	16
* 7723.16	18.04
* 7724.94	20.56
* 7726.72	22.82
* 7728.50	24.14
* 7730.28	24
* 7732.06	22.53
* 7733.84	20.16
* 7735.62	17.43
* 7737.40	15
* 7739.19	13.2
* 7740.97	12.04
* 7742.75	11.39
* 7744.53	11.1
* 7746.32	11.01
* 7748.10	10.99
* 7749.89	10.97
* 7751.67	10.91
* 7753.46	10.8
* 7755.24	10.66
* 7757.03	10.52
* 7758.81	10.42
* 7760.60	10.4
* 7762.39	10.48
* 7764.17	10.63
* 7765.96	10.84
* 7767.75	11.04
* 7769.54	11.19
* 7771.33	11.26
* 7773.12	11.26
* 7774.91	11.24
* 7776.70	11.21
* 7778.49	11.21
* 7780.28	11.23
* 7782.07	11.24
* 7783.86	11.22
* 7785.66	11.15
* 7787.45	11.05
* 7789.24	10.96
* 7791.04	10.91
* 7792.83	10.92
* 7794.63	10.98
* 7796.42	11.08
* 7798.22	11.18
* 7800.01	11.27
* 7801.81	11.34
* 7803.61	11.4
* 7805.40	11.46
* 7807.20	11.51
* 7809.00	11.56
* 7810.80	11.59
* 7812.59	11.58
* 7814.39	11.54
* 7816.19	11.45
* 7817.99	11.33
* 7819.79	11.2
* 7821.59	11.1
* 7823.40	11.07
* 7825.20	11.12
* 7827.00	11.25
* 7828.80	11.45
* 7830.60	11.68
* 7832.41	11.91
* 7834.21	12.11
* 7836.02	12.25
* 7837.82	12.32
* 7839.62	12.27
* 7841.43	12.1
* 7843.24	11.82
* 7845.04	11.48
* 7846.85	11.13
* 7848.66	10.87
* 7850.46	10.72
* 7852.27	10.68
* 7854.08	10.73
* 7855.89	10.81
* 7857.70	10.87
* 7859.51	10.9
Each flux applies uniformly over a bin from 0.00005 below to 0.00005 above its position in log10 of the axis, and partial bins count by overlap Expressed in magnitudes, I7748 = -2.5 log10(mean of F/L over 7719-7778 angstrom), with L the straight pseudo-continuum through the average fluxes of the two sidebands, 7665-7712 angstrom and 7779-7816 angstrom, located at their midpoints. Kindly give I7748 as 0.431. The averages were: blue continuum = 31.6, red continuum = 11.3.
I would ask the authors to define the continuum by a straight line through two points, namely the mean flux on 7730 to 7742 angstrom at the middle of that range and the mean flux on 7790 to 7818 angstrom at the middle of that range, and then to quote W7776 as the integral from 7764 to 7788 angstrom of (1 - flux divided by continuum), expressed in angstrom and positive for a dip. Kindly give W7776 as 4.6 angstrom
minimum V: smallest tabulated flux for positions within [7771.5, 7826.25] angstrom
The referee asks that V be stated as 10.91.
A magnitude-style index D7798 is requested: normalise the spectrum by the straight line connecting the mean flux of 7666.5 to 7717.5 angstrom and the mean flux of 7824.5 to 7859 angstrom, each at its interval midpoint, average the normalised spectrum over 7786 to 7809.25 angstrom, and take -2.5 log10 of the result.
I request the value 0.48 mag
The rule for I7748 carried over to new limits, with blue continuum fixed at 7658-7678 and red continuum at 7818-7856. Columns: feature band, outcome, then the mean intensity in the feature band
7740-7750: 0.02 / 11.3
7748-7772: 0.07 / 10.8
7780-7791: 0.04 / 11.1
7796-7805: 0.02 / 11.3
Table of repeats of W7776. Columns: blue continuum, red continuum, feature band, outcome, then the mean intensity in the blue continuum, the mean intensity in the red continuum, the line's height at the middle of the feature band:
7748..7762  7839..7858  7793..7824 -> -0.95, 10.7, 11.2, 11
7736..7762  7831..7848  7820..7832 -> 0.55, 11.5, 11.9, 11.8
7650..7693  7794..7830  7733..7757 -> -1.12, 12.9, 11.3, 12.1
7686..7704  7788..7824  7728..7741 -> 4.24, 36.9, 11.3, 27.8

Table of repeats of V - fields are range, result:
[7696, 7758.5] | 10.52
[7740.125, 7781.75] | 10.4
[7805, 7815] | 11.46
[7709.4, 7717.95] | 16.23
